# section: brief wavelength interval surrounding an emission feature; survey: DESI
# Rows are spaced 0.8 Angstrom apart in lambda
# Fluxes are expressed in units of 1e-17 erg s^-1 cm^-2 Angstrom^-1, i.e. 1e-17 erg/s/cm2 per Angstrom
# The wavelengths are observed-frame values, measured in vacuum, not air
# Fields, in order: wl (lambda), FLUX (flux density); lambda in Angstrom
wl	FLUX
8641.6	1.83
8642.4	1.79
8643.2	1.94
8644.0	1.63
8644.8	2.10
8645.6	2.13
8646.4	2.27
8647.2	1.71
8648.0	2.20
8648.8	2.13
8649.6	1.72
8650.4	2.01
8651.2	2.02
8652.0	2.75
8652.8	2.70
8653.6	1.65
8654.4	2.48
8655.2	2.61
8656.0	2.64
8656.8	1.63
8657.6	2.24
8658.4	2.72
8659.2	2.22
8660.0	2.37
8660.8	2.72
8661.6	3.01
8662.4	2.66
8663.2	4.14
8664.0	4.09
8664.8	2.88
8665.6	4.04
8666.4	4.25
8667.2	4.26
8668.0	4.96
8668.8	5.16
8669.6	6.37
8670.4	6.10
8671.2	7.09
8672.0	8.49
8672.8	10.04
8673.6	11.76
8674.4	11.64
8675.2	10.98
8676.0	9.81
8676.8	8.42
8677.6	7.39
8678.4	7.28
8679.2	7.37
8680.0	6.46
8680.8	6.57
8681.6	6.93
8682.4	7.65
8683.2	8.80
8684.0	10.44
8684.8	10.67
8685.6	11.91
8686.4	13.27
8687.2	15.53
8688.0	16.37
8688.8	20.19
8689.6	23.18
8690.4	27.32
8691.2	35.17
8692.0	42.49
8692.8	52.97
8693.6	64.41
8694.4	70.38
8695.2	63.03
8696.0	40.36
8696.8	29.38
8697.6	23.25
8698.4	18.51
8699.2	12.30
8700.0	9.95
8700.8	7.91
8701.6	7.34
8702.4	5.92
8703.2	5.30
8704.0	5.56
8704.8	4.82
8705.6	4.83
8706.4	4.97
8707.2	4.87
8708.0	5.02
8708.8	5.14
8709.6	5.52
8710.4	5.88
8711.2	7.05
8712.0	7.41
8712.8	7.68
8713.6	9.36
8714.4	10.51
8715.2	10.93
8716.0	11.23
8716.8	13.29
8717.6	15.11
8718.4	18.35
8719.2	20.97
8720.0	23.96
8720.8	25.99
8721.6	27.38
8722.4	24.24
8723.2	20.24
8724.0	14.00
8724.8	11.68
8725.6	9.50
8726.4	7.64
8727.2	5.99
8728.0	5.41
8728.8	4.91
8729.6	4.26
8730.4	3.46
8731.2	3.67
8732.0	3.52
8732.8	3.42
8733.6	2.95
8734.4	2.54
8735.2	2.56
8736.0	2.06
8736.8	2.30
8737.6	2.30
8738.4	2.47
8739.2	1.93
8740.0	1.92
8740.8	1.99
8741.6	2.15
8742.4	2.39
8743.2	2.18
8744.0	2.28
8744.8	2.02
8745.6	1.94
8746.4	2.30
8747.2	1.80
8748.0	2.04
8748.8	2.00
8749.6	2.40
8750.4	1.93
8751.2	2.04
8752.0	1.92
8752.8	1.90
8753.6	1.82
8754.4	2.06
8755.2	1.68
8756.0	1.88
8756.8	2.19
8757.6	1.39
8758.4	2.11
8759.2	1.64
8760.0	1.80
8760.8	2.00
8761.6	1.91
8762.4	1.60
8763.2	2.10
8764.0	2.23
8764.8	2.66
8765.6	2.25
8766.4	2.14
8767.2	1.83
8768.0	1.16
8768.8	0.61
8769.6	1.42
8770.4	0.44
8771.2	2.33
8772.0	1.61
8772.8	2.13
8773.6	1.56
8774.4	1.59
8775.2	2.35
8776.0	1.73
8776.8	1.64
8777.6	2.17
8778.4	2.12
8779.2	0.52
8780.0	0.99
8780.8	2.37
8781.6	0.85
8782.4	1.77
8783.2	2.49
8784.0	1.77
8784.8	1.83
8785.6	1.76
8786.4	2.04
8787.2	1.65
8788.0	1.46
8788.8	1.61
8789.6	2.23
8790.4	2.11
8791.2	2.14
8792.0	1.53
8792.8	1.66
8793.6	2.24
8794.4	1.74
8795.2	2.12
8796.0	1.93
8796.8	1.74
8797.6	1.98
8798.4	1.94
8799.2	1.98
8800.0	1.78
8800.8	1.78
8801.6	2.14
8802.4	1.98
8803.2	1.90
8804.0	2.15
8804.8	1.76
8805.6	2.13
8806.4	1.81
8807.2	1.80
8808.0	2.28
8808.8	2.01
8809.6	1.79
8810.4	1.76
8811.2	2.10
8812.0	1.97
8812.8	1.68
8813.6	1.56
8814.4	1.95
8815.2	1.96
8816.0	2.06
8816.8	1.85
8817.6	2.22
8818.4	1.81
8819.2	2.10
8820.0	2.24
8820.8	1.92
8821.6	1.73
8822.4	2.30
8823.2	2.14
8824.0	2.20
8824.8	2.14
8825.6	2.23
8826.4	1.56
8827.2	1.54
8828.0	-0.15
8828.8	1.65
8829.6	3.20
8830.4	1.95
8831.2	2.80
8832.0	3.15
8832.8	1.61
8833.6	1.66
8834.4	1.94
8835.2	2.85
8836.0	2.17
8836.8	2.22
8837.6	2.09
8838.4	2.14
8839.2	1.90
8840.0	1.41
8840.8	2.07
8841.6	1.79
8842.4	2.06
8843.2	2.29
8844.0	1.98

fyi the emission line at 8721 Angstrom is [N II]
